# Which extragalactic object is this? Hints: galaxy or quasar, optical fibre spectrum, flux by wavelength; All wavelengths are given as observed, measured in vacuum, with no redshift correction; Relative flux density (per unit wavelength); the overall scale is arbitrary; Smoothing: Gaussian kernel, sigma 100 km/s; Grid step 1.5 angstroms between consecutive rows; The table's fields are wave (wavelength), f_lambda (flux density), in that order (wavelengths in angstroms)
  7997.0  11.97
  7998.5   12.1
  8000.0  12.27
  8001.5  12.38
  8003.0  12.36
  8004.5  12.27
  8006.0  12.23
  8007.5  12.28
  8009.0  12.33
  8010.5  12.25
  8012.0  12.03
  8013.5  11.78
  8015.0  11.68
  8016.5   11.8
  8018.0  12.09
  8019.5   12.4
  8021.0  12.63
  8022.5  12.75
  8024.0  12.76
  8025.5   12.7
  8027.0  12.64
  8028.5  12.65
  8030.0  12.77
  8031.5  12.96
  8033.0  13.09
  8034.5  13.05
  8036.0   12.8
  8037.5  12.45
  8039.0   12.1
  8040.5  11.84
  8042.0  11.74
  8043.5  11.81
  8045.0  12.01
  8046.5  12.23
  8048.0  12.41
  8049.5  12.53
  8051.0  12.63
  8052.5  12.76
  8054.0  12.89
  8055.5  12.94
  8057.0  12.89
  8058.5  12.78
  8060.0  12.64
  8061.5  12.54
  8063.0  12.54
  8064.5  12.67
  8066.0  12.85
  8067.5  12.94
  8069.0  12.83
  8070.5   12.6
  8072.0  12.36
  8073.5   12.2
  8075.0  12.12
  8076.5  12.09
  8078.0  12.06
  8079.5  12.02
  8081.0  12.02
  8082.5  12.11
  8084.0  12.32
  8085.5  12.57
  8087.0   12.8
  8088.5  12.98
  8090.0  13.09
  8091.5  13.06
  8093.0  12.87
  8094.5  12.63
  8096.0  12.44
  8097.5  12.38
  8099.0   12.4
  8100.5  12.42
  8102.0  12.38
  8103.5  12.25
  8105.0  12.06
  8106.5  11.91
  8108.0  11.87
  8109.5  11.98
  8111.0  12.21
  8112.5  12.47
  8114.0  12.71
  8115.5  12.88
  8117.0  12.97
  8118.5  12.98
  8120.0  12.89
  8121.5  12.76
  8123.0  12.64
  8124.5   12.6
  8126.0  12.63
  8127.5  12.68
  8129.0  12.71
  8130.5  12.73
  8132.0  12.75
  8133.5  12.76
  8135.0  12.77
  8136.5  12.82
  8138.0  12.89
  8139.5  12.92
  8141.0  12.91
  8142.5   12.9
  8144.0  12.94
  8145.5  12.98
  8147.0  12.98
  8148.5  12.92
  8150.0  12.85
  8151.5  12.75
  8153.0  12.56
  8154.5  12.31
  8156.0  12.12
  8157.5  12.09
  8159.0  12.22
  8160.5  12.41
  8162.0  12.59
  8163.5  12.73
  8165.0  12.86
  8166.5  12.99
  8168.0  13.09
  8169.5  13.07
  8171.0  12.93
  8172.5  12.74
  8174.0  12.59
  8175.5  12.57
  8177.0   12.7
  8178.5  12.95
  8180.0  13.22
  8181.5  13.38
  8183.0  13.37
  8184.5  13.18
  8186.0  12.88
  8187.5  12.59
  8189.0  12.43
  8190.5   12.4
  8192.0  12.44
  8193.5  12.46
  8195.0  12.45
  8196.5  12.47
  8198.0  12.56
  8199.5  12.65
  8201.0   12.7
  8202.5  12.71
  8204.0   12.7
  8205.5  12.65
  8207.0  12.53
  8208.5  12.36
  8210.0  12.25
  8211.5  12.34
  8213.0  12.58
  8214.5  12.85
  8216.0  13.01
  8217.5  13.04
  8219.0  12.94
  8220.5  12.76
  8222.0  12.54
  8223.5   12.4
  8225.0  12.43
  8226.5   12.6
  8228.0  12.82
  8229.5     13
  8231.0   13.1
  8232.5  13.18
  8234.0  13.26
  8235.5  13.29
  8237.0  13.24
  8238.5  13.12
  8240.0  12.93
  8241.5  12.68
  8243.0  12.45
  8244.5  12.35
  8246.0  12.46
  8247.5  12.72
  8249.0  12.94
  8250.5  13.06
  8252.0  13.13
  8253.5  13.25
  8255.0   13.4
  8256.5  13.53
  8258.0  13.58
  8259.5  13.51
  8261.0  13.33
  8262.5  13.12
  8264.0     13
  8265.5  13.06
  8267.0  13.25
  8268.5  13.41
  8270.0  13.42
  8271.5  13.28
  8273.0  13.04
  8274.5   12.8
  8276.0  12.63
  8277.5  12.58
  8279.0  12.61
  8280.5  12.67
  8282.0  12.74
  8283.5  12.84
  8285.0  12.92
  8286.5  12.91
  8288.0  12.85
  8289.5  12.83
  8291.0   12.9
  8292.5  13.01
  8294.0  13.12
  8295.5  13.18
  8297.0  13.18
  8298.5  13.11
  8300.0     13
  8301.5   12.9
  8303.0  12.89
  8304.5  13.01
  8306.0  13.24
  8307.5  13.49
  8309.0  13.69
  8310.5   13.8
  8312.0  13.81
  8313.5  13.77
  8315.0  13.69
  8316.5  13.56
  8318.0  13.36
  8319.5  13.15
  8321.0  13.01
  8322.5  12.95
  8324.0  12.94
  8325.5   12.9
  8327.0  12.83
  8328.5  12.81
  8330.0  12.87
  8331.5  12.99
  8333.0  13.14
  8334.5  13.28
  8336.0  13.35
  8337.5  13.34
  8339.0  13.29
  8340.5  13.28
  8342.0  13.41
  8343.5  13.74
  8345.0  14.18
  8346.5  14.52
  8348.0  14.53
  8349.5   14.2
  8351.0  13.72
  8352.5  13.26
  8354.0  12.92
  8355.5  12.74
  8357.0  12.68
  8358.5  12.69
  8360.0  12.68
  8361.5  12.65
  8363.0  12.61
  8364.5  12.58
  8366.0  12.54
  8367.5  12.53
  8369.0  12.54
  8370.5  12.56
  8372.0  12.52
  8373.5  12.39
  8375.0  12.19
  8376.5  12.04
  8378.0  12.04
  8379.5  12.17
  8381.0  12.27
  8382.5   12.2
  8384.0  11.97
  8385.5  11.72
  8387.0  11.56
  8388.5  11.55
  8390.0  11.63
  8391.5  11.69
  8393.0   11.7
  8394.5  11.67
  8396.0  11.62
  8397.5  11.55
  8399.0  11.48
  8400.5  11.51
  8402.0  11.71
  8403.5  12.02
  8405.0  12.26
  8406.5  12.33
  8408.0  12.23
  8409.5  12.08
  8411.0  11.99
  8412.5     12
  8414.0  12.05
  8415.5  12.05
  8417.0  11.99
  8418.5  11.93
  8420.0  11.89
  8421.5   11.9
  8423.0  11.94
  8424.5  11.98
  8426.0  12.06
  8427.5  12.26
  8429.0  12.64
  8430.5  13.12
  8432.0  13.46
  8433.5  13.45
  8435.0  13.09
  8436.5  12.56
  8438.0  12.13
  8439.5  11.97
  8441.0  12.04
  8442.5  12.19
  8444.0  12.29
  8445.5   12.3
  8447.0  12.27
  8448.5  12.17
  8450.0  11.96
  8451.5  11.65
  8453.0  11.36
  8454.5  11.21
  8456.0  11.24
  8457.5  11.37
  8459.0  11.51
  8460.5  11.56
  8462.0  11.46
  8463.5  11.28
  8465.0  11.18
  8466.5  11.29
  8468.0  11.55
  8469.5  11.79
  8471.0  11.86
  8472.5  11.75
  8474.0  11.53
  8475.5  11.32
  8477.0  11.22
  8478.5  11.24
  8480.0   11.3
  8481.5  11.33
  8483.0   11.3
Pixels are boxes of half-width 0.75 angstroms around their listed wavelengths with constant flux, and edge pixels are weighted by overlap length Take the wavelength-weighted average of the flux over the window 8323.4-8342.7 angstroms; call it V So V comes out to 13.1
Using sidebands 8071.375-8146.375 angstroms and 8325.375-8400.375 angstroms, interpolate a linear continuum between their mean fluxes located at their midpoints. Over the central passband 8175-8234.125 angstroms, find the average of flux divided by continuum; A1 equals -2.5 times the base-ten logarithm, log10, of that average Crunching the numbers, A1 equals -0.012 mag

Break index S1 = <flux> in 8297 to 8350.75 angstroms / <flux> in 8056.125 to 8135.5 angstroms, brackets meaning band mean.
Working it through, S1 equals 1.07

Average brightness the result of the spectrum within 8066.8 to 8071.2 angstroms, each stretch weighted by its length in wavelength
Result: 12.8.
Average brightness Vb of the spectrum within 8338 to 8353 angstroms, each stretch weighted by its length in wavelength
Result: 13.8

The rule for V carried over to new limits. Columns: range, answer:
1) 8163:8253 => 12.8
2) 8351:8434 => 12.2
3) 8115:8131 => 12.8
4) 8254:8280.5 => 13.1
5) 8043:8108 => 12.5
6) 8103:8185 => 12.7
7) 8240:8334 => 13.1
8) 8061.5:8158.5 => 12.6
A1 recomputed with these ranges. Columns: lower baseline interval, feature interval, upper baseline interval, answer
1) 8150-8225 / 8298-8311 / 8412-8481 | -0.076 mag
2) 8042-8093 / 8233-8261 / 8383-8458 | -0.068 mag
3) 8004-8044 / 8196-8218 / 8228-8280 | 0.024 mag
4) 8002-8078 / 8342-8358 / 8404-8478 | -0.130 mag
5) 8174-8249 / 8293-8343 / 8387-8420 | -0.083 mag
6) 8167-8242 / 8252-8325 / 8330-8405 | -0.039 mag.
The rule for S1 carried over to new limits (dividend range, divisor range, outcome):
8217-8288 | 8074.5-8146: 1.03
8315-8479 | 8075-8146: 0.98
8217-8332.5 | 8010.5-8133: 1.04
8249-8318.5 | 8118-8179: 1.03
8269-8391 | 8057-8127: 1.03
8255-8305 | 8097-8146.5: 1.03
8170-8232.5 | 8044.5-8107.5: 1.02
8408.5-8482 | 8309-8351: 0.89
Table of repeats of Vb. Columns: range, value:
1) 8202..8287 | 12.9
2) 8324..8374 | 13.1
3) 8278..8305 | 12.9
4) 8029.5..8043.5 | 12.5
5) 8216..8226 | 12.7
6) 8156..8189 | 12.8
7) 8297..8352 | 13.4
